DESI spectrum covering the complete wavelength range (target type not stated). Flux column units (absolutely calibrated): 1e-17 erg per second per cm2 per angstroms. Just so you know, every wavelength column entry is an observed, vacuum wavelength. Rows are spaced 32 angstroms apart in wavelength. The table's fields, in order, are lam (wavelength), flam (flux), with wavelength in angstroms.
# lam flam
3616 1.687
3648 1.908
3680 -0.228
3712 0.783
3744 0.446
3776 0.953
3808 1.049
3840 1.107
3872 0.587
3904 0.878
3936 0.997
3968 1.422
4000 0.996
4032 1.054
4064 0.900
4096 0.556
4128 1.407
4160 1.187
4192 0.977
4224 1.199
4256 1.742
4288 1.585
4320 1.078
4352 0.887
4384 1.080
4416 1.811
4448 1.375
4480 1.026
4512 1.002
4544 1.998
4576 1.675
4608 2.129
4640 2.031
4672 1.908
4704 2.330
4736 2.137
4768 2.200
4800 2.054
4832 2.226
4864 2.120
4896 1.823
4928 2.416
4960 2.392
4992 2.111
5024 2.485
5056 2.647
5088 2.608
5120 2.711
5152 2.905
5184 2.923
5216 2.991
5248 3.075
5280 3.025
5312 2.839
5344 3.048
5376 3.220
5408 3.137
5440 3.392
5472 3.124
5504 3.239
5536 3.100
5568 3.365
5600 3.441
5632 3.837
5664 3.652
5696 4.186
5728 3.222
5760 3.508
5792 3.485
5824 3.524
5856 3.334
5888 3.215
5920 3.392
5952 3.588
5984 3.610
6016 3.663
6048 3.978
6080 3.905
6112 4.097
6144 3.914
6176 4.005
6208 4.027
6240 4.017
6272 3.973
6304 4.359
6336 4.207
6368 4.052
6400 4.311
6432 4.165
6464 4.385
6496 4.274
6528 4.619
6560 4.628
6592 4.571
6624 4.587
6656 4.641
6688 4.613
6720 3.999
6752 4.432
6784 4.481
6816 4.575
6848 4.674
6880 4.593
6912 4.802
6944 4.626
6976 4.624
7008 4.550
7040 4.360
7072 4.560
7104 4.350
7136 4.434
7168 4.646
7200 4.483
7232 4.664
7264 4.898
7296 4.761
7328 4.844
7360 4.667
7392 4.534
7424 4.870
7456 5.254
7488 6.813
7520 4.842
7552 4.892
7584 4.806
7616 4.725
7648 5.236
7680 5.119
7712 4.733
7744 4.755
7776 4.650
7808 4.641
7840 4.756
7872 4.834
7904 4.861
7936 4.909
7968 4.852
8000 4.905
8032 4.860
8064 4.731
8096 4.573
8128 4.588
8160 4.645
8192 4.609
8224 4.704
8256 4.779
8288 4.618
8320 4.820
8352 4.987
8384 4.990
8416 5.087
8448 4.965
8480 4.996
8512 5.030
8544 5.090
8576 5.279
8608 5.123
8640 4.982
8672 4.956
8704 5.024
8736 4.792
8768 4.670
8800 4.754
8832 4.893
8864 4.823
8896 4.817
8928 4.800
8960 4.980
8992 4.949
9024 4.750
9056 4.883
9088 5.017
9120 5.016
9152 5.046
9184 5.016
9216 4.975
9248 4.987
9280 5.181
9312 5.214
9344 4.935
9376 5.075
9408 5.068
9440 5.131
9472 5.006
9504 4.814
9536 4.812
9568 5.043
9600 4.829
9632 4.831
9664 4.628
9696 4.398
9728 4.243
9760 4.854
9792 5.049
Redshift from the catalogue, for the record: 0.139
